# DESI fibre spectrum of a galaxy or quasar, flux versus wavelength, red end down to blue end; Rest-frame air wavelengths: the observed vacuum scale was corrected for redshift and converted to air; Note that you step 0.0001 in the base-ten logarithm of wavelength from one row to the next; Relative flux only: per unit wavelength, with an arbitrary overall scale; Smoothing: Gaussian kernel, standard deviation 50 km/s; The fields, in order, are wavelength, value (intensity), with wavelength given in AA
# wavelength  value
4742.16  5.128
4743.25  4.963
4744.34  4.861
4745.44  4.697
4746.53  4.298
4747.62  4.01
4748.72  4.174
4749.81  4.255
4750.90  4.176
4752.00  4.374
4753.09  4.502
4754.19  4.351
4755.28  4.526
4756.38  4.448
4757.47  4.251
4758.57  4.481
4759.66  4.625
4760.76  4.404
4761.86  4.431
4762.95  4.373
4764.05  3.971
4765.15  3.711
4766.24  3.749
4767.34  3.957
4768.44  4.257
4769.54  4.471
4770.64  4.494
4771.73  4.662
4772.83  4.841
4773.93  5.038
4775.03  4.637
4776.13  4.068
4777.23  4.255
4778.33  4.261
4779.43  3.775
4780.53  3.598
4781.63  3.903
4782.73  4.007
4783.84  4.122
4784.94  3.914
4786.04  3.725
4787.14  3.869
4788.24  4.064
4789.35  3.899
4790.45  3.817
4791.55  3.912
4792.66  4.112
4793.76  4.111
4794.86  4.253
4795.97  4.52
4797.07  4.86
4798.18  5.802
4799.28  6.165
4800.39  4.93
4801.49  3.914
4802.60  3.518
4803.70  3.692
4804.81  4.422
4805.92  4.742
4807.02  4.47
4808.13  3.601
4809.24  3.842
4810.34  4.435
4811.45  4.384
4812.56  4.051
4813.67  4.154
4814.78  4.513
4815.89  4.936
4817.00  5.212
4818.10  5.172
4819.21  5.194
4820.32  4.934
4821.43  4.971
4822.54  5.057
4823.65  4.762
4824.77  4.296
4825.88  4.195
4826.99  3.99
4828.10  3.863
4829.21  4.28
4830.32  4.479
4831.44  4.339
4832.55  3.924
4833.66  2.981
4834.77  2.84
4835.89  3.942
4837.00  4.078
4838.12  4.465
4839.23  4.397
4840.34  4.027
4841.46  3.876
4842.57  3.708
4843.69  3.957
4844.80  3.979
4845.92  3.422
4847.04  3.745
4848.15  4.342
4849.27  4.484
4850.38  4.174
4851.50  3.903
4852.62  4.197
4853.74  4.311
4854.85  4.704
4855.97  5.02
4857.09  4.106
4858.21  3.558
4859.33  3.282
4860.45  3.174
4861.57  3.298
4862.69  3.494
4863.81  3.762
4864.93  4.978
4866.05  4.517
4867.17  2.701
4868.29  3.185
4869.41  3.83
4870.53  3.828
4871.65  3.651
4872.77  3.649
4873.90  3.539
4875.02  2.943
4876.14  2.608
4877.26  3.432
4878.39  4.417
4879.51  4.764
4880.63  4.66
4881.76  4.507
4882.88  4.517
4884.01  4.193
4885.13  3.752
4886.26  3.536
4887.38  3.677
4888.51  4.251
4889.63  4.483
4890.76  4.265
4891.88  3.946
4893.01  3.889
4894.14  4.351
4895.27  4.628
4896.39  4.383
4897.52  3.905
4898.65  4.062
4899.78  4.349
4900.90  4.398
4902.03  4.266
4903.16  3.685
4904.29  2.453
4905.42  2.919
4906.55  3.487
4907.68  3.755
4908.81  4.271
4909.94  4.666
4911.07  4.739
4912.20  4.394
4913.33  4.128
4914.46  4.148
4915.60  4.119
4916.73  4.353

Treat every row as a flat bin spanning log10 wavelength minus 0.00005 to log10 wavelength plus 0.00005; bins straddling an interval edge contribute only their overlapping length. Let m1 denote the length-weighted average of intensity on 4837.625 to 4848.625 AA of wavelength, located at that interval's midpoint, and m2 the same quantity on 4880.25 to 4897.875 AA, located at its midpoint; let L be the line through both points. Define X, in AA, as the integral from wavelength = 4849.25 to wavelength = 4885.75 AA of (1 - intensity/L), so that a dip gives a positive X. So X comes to 1.7 AA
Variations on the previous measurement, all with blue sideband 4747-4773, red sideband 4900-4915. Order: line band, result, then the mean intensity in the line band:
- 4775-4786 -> 0.6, 4.01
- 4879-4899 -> -1.0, 4.21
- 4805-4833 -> -2.1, 4.47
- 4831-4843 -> 0.7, 3.87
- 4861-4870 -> 0.7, 3.72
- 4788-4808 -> -0.8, 4.39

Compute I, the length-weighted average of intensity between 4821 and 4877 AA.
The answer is 3.93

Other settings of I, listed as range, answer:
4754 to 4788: 4.23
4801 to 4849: 4.21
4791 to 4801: 4.74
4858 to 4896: 3.87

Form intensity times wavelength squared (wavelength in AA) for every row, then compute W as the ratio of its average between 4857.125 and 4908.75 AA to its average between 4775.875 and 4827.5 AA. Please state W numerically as 0.9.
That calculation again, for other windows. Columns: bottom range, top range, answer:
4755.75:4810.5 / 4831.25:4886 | 0.94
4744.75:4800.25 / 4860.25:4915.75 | 0.96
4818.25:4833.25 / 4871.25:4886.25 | 0.88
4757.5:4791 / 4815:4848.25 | 1.04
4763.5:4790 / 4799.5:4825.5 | 1.11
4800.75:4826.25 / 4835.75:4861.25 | 0.92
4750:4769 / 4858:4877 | 0.86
